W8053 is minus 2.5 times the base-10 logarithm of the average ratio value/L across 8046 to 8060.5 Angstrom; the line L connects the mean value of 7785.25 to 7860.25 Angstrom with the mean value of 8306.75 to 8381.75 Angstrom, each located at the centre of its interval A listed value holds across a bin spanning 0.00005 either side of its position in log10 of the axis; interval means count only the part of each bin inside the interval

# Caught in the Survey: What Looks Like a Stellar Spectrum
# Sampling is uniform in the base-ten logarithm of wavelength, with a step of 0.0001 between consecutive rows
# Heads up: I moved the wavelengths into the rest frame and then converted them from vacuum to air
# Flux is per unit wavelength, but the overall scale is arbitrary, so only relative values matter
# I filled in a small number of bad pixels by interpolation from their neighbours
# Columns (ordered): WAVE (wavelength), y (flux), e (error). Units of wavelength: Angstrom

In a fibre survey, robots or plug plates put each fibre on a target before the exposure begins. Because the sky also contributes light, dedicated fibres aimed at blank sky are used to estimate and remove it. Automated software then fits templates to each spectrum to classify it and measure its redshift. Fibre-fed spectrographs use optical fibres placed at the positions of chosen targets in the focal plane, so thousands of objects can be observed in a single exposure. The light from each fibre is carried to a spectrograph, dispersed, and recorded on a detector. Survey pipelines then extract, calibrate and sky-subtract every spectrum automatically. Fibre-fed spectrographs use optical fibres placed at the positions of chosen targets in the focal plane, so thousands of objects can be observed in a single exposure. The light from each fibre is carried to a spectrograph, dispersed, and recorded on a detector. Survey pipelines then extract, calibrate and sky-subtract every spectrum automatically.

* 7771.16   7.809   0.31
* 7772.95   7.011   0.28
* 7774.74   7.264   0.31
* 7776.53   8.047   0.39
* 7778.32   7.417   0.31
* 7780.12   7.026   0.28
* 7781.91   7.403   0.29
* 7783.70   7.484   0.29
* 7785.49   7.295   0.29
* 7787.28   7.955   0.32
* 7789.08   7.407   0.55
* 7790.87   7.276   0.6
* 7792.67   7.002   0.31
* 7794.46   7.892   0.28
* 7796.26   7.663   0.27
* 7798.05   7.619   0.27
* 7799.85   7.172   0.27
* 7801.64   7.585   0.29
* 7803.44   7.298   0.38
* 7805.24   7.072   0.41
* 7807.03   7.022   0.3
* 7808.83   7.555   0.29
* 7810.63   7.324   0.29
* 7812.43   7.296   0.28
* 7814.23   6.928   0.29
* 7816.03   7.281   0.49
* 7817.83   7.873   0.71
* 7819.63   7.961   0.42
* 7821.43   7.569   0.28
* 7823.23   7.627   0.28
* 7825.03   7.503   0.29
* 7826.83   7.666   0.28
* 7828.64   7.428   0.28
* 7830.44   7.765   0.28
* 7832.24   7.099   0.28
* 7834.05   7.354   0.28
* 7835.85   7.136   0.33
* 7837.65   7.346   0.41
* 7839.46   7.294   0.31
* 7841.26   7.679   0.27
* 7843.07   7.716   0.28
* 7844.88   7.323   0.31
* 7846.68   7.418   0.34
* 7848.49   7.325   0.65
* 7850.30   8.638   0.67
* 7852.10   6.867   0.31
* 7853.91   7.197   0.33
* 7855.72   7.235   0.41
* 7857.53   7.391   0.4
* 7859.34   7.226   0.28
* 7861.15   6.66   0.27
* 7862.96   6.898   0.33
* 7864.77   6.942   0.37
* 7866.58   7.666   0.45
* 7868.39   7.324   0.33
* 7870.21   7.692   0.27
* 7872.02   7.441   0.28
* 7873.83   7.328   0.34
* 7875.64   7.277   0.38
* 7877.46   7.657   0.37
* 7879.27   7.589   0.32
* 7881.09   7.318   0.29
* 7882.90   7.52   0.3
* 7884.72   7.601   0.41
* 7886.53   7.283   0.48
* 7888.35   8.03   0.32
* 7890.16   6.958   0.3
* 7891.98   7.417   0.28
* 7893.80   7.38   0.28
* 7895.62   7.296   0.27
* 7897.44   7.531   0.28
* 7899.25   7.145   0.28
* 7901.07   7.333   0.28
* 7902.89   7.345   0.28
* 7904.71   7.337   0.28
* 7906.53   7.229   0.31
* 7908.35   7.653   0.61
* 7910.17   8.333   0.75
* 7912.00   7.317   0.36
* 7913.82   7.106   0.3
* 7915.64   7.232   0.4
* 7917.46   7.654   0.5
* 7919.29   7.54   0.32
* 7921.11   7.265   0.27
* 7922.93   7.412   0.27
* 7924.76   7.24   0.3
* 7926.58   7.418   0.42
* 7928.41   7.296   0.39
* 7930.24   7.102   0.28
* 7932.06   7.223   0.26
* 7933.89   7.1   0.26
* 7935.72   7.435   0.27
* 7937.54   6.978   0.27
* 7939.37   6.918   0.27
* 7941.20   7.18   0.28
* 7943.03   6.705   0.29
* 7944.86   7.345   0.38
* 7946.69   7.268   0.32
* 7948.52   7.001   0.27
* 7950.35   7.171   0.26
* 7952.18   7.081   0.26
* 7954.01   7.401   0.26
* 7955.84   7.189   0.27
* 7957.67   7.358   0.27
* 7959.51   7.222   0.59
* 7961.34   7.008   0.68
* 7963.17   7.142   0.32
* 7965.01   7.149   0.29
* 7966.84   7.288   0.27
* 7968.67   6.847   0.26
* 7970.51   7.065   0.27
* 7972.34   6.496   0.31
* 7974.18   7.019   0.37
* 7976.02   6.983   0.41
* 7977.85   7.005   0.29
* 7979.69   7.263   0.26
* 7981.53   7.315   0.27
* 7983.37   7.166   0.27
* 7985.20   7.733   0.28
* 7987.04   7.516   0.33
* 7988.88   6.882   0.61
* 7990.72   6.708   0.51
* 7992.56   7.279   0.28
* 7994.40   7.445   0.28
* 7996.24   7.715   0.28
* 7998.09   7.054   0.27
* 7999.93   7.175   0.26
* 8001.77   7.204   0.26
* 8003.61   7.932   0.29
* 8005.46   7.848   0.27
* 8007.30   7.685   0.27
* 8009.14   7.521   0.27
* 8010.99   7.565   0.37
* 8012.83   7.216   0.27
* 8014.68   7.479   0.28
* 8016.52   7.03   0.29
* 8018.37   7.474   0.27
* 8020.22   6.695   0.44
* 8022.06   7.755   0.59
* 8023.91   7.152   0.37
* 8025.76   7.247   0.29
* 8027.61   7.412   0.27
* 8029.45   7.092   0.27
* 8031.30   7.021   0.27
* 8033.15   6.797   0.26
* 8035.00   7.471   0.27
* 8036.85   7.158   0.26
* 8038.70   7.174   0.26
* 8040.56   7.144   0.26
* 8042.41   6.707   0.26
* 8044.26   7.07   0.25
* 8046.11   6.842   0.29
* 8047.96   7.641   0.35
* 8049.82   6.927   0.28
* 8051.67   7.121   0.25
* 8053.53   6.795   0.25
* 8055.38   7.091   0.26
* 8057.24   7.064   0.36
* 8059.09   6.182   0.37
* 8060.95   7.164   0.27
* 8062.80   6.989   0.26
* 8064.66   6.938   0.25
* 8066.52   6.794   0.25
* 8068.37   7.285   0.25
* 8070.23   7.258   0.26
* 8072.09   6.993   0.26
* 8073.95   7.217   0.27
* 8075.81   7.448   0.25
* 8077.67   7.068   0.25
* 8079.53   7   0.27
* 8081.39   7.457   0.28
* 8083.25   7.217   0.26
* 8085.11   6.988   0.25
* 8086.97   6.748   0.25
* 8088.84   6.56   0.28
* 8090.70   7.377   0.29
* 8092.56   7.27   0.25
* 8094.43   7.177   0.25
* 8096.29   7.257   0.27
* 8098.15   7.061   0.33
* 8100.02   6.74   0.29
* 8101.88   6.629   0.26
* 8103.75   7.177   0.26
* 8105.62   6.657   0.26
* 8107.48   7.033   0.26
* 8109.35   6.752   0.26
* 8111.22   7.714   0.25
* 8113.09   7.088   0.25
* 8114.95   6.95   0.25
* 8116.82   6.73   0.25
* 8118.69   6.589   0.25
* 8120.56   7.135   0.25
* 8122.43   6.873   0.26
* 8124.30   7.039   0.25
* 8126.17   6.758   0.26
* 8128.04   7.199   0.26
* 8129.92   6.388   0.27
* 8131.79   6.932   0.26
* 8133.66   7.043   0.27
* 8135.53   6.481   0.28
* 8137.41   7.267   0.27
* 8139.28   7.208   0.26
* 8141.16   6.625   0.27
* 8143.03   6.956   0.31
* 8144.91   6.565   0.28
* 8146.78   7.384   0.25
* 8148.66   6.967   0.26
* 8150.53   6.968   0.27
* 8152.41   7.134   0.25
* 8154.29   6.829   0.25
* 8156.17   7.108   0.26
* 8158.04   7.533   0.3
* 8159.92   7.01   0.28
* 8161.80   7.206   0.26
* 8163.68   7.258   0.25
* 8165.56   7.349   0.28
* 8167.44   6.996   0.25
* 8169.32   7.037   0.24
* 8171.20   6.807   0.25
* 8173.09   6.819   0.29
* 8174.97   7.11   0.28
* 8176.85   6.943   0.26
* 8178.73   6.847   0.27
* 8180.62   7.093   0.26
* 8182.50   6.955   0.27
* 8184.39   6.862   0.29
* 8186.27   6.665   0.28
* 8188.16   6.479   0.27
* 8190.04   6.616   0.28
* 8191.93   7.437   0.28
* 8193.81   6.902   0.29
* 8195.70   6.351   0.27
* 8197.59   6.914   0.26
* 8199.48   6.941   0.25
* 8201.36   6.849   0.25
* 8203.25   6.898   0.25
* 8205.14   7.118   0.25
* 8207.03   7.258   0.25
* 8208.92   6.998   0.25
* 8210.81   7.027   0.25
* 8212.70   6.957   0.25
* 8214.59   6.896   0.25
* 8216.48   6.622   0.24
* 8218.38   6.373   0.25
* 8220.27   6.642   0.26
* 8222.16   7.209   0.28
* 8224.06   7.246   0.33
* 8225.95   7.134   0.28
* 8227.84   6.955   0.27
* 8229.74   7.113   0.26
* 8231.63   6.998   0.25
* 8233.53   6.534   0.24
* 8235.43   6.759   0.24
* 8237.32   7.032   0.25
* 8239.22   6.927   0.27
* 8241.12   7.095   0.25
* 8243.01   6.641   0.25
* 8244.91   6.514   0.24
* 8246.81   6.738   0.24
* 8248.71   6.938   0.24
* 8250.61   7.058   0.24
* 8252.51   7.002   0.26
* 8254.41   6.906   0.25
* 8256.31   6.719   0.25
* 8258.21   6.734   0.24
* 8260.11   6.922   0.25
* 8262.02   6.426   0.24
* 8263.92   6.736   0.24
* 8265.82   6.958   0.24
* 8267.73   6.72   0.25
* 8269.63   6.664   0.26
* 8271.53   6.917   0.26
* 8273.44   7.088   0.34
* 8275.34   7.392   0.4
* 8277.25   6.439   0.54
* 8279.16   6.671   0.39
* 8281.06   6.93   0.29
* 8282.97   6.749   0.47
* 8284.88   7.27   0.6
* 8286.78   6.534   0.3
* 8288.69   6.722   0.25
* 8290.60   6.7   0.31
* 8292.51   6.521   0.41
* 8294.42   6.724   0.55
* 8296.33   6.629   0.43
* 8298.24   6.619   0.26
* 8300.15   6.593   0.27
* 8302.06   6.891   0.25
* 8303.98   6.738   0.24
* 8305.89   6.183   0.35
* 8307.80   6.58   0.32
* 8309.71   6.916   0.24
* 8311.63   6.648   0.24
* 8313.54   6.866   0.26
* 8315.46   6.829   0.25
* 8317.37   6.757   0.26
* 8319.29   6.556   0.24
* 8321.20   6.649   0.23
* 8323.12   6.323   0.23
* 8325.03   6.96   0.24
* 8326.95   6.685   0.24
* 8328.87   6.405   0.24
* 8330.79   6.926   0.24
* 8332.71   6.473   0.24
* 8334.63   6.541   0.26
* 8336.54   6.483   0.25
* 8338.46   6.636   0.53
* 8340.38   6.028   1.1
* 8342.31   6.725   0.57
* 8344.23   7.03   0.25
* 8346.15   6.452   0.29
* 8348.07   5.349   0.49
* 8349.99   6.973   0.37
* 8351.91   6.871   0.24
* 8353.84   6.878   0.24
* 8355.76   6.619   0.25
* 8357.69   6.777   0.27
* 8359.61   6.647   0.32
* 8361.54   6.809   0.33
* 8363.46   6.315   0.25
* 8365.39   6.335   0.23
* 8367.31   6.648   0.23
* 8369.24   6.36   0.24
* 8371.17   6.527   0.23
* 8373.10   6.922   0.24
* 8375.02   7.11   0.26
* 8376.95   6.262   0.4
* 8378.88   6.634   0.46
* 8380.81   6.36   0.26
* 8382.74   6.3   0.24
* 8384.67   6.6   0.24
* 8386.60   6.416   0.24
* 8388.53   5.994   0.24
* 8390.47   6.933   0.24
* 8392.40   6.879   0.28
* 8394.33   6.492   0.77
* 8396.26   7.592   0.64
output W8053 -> 0.02 mag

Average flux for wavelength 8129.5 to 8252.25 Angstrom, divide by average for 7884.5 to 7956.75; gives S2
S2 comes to 0.95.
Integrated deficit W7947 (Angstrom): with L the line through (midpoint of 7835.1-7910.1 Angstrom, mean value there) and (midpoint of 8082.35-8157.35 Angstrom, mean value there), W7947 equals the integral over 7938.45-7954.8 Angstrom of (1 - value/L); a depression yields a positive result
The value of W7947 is 0.3 Angstrom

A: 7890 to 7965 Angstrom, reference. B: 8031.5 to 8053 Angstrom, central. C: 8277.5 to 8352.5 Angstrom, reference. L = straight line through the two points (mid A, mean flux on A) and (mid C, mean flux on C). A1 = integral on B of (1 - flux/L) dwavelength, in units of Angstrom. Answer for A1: 0.00 Angstrom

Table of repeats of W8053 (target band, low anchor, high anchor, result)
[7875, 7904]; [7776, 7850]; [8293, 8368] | -0.01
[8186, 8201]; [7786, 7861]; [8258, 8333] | 0.01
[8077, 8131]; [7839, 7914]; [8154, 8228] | 0.01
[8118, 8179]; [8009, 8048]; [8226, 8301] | 0.00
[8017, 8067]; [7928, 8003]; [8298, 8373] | 0.00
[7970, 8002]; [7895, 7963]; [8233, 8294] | 0.00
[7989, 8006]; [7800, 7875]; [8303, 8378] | -0.03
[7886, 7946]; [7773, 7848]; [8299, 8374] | -0.01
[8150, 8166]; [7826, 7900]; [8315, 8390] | -0.04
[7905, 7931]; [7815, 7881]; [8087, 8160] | -0.01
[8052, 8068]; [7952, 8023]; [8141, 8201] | 0.04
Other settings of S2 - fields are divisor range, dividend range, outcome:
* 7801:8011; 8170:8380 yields 0.92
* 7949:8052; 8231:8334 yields 0.94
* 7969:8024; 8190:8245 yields 0.95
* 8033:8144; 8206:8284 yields 0.98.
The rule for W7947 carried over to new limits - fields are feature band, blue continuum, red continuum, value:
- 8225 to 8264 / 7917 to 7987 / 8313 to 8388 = -0.6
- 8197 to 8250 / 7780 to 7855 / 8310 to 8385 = -0.9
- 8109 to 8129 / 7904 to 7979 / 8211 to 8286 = 0.1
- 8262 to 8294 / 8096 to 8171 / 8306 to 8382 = -0.4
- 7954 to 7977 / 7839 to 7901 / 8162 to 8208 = 0.6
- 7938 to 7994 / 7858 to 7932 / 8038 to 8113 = 0.9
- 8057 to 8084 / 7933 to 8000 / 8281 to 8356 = -0.3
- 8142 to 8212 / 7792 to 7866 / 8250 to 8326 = -0.7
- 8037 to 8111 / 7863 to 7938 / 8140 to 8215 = 0.9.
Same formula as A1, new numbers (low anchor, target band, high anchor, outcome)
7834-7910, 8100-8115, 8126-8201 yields 0.1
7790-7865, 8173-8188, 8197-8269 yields 0.1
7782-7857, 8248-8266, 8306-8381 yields -0.2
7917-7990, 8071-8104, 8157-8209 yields -0.1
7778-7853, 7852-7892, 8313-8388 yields 0.1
